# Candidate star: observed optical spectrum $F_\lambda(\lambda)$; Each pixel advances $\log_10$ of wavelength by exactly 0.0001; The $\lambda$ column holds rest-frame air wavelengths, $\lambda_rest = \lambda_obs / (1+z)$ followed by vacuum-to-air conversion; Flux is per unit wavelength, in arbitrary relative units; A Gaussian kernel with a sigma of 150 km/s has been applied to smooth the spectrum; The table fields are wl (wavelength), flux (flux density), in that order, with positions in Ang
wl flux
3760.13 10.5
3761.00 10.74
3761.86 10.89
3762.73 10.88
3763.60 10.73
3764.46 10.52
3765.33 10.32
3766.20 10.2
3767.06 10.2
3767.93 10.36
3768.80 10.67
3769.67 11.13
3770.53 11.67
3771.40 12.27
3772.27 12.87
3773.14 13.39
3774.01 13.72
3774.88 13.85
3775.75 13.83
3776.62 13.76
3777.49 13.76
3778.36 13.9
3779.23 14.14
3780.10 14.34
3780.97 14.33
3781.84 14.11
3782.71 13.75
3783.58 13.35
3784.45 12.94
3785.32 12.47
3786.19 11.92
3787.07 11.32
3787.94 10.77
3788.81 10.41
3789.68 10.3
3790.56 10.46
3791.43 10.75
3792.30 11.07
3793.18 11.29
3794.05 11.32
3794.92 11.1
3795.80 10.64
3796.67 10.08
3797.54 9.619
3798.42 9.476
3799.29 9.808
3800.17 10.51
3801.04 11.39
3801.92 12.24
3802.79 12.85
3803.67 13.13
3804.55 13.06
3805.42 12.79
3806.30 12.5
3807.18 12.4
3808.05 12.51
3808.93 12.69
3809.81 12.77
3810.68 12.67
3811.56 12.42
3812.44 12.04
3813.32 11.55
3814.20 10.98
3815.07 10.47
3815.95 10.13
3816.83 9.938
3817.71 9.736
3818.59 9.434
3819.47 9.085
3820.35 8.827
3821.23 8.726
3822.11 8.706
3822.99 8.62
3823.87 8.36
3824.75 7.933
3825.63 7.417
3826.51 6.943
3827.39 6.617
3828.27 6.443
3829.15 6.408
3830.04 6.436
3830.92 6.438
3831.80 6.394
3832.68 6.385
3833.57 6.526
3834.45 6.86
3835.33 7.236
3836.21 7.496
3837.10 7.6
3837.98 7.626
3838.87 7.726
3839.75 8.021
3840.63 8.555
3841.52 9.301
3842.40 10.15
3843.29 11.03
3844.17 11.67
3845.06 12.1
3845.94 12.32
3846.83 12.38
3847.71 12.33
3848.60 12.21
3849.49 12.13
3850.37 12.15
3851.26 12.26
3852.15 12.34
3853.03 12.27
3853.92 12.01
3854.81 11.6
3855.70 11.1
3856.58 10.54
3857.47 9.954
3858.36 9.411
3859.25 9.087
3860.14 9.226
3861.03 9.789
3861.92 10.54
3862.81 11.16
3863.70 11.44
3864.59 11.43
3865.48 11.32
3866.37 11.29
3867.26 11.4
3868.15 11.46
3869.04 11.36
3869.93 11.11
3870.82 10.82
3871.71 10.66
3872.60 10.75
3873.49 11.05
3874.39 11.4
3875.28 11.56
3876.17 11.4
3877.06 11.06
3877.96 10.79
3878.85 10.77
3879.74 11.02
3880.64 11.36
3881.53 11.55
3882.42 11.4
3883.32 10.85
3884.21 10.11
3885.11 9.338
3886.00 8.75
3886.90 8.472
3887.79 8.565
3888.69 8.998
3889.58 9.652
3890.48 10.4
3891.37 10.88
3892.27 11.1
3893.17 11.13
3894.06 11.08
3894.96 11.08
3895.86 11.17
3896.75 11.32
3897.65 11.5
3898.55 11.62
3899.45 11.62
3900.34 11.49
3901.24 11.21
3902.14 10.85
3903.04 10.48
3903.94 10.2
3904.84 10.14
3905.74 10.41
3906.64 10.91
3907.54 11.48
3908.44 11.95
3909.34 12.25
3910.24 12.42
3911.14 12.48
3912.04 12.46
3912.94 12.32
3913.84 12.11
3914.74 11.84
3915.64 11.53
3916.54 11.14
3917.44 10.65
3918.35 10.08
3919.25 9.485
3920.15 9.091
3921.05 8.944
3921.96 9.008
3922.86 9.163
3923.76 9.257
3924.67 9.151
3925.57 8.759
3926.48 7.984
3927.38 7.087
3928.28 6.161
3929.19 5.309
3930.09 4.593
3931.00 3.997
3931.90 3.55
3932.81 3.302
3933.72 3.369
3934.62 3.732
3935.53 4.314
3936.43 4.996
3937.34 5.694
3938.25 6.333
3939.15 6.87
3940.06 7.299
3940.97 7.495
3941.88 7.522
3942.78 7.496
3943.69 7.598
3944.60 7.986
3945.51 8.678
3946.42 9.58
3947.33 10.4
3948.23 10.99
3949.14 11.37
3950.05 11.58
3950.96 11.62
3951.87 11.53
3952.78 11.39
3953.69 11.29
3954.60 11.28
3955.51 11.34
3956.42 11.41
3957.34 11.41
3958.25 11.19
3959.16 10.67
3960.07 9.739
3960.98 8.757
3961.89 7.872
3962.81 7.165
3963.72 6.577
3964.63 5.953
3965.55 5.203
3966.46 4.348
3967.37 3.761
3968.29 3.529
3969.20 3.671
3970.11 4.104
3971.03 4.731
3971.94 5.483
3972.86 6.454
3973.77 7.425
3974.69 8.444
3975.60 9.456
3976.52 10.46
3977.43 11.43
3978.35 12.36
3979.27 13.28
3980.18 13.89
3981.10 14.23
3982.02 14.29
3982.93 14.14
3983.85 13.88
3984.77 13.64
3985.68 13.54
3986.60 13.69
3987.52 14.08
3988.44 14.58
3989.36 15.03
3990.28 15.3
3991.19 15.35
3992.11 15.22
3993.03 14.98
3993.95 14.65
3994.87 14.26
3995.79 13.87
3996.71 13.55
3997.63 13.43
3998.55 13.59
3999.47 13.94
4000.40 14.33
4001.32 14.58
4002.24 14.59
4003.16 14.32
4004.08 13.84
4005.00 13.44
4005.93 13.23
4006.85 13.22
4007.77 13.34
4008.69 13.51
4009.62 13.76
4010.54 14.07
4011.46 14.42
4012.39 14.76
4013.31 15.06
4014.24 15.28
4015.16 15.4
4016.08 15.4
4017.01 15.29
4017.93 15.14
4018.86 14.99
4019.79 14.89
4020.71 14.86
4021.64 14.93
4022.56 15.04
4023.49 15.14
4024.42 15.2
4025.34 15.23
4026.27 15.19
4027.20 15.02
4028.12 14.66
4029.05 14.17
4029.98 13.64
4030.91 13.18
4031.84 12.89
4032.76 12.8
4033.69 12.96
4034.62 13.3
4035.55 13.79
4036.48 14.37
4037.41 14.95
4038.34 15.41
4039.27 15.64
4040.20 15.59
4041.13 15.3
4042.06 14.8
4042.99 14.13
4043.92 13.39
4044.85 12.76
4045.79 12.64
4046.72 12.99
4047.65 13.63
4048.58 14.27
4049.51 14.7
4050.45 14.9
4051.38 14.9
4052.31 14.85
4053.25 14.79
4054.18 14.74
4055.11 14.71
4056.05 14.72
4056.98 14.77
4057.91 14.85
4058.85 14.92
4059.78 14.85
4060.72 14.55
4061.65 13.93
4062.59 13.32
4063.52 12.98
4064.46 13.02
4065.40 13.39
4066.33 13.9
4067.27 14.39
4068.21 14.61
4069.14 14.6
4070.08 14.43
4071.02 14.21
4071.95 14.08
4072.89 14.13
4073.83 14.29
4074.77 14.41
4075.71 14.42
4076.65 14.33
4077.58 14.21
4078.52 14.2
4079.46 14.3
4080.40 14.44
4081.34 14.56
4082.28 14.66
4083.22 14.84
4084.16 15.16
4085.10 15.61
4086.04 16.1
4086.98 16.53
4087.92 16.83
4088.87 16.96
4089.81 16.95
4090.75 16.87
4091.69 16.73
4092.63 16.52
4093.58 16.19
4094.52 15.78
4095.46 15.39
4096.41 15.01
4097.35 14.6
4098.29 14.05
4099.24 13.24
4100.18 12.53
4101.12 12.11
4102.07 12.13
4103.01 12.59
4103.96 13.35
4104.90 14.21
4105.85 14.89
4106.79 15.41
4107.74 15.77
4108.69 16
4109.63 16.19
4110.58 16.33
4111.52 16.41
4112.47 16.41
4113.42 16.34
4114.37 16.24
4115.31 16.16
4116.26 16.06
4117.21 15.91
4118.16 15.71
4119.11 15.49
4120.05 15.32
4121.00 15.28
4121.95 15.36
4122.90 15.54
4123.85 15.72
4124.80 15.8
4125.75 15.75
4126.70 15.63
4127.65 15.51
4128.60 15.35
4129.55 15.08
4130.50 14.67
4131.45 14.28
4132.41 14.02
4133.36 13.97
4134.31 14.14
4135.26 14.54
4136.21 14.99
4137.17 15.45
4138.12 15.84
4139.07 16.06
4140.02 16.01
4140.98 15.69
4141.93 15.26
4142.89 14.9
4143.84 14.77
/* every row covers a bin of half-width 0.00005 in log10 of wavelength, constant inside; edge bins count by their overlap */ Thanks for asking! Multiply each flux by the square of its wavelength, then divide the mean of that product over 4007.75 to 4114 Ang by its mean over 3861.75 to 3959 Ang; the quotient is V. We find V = 1.61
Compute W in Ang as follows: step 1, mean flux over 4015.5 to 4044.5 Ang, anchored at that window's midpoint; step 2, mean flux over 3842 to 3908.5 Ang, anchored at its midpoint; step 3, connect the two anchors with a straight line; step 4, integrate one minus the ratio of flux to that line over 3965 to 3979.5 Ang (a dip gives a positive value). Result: 6.8 Ang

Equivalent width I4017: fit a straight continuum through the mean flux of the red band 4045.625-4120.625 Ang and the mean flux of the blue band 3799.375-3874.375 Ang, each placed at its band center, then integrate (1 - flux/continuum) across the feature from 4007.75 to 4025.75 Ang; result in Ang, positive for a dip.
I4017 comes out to -1.63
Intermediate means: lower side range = 10.2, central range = 14.8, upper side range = 14.8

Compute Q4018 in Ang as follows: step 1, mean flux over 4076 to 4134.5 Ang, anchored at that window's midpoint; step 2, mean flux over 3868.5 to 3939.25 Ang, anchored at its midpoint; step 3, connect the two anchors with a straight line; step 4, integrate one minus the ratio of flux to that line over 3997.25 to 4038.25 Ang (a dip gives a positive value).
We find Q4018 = -4.9 Ang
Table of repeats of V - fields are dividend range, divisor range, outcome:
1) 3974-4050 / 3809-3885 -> 1.51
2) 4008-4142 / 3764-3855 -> 1.58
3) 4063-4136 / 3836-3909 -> 1.56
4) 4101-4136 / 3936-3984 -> 1.83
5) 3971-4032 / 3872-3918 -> 1.31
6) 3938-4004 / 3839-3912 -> 1.03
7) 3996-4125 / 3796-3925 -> 1.56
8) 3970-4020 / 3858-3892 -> 1.33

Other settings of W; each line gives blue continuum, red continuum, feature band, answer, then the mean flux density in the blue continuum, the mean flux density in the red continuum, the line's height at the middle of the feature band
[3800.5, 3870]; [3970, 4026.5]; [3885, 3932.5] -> 6.9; 10.2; 13.4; 11.6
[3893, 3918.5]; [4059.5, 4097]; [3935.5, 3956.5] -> 5.4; 11.4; 14.9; 12.2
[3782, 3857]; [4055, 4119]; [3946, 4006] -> 8.6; 10.3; 14.9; 13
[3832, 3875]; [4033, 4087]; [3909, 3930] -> 3.2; 10.4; 14.4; 11.7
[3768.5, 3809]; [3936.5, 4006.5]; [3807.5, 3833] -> 5.7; 12.1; 10.7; 11.9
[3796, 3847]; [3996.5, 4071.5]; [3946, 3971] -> 7.7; 9.7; 14.3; 12.7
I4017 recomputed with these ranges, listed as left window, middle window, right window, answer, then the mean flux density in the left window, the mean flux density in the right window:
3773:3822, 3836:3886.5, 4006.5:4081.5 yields 6.9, 11.8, 14.4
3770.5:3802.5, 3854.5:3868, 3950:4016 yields 1.5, 12.1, 11.7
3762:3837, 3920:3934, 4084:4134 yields 6.5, 10.7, 15.3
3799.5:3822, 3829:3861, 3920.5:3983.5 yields 2.6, 11.3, 8.27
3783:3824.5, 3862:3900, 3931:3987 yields -3.6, 11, 8.73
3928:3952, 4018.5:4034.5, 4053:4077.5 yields -3.1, 7.11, 14.3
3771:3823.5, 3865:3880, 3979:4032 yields 1.8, 11.7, 14.4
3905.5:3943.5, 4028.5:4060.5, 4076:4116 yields -2.7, 8.41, 15.2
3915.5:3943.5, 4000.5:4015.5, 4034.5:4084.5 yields -3.5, 7.16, 14.3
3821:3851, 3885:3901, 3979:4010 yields 0.3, 8.77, 14.1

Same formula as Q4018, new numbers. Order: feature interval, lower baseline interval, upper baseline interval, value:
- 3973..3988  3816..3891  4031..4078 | 0.41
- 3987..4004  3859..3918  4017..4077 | -1.51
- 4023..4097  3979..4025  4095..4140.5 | 0.47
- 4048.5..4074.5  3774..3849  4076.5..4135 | 0.26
